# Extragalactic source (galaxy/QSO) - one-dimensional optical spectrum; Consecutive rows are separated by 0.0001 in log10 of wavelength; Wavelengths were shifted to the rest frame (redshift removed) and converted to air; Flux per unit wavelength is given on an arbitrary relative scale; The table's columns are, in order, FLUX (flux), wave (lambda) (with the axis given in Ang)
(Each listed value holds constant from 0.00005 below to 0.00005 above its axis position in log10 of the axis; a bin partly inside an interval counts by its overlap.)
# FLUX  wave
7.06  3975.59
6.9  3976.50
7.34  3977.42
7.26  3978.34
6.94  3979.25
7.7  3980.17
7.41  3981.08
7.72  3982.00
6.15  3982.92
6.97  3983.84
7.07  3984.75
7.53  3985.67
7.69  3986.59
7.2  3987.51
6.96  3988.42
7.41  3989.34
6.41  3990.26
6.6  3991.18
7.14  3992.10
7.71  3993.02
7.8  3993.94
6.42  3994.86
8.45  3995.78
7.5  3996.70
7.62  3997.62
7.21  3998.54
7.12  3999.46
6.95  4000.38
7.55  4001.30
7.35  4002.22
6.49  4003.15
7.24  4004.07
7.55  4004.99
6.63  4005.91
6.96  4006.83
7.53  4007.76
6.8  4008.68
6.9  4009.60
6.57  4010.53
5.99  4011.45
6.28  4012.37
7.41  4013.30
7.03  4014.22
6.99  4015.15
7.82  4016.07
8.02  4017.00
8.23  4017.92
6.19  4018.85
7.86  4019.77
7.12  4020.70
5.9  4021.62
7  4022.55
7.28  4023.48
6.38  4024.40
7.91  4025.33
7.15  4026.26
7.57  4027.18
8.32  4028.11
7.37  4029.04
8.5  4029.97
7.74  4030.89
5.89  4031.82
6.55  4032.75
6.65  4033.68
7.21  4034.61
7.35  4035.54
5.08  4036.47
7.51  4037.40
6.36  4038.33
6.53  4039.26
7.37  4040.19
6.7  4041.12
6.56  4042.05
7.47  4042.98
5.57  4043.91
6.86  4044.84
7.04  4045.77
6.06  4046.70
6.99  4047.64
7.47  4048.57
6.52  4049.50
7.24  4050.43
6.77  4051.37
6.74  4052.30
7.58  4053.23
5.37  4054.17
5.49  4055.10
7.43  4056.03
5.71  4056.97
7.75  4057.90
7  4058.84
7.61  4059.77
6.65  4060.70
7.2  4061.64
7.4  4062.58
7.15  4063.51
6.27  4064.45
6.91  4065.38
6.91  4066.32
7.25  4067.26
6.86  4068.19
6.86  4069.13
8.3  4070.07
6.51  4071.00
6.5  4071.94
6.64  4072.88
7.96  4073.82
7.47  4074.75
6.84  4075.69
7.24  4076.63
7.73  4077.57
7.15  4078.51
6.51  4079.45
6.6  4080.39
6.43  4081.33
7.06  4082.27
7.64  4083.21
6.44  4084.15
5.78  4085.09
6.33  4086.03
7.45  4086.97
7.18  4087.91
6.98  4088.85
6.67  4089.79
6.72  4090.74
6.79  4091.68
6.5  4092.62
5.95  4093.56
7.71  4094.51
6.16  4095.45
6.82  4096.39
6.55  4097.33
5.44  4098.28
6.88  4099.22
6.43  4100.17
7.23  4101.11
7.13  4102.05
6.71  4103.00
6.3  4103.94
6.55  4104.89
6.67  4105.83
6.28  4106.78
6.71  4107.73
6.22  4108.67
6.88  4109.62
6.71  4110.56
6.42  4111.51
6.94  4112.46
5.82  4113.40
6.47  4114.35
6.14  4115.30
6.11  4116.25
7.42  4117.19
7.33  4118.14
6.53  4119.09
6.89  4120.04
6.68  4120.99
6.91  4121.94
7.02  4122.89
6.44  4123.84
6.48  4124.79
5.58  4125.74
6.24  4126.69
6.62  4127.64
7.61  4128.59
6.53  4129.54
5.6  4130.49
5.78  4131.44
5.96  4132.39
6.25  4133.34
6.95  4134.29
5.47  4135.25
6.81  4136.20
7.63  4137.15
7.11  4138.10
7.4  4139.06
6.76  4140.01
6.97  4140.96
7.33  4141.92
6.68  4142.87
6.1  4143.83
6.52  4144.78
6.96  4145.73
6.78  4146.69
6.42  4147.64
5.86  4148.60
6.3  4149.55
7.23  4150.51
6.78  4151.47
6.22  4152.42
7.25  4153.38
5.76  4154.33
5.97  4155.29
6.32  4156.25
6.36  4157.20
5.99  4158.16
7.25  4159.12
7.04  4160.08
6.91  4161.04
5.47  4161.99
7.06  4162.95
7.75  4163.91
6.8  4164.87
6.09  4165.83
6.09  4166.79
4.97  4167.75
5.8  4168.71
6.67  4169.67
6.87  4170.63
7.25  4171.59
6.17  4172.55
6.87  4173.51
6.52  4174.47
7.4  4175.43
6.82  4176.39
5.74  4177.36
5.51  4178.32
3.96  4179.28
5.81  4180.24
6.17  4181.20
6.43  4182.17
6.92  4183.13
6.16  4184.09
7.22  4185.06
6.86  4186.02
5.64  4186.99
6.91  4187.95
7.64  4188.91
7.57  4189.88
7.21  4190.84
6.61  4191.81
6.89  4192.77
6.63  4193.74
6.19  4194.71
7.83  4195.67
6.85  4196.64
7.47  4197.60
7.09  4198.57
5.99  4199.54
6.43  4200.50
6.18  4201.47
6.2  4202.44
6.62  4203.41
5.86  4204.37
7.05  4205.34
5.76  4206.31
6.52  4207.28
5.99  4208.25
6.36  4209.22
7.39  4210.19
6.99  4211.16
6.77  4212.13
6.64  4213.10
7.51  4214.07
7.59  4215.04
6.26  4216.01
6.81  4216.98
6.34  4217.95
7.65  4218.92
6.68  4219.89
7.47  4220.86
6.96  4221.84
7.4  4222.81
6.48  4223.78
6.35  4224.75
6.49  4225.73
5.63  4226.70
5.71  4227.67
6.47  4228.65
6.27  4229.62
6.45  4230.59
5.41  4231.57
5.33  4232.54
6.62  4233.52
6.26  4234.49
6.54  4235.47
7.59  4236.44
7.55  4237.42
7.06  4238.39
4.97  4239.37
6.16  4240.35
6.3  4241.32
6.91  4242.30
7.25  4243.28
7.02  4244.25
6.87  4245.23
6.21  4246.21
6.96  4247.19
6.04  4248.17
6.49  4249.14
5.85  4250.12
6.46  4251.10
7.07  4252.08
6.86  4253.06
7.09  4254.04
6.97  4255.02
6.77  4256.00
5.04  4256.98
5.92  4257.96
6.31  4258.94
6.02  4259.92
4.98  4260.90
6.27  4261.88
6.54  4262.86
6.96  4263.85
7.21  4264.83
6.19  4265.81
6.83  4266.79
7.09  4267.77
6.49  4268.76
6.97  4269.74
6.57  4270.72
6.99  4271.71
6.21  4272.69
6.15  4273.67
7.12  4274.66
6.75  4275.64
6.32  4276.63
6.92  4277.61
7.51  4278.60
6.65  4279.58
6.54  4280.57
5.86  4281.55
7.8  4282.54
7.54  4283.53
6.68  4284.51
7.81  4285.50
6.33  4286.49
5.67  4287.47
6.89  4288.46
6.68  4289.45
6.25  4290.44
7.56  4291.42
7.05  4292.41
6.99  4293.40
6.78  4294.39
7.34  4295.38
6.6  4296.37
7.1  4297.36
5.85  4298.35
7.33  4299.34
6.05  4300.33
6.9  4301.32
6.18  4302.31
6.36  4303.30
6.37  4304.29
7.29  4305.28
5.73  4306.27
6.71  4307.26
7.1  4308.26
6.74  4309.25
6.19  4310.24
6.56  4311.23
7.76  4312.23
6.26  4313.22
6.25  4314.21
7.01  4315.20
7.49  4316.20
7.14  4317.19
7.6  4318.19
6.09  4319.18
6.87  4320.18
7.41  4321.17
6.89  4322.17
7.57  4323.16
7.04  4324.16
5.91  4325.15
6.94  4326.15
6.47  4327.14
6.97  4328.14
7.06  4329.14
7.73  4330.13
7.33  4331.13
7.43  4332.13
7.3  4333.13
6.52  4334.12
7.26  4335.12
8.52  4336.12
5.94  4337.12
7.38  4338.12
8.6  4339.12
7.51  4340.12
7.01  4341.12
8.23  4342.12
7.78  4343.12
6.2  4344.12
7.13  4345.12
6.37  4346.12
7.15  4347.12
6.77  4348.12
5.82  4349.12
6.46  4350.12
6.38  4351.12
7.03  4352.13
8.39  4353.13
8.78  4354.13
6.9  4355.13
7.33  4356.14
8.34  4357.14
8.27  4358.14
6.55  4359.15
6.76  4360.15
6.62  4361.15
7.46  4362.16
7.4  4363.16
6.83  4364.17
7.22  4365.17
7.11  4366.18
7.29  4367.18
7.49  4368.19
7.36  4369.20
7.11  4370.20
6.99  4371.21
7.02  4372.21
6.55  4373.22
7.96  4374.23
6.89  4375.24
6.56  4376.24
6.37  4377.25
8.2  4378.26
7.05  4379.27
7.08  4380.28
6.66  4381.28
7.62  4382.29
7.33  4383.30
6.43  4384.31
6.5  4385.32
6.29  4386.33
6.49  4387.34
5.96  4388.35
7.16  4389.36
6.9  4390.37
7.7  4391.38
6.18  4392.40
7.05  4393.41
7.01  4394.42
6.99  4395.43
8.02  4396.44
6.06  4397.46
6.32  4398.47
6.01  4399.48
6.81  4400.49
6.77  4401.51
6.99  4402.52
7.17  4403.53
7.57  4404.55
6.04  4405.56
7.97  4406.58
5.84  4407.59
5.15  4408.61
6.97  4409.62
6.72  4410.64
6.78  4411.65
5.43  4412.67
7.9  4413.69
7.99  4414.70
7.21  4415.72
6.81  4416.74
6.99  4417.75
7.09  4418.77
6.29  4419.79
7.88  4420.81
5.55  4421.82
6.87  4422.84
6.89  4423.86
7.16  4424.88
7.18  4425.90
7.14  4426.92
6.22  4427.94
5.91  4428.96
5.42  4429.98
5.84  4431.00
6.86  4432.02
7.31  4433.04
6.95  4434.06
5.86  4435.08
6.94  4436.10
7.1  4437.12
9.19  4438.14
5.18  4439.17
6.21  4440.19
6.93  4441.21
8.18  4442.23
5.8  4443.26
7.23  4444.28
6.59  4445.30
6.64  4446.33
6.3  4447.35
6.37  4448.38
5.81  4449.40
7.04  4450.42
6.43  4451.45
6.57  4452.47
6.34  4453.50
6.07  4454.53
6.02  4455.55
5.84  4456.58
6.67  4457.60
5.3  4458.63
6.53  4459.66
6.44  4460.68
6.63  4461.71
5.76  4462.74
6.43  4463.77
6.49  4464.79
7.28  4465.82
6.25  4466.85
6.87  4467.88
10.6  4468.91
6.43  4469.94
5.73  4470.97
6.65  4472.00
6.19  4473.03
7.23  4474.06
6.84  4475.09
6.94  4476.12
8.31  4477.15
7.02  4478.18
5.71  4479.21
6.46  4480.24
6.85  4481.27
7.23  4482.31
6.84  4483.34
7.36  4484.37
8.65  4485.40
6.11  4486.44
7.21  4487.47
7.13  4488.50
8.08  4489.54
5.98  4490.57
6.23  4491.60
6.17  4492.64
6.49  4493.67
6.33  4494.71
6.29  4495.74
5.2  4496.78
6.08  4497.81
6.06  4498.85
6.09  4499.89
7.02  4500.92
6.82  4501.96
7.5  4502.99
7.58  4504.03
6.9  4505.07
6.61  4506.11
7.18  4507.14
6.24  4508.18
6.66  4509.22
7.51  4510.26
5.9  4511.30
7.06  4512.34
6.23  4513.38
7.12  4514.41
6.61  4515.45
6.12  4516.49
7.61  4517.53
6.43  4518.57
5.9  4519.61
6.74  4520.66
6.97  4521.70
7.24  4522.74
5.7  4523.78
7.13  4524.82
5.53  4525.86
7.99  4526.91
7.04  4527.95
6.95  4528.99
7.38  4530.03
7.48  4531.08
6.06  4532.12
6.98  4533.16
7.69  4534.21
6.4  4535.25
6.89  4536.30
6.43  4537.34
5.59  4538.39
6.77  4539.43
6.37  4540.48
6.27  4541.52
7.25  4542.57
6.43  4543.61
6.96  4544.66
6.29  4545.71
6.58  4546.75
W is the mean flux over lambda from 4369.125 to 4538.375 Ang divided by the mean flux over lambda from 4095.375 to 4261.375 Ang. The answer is 1.0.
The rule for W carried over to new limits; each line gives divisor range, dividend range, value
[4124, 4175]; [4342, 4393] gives 1.08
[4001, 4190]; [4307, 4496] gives 1.02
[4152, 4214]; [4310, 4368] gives 1.09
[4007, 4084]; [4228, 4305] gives 0.95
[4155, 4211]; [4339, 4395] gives 1.09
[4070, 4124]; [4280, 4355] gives 1.03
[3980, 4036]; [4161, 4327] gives 0.92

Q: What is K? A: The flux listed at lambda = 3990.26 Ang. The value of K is 6.41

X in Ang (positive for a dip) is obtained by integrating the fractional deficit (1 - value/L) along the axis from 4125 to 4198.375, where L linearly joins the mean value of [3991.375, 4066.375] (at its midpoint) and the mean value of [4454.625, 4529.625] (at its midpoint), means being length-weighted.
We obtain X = 3.9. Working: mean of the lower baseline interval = 7.02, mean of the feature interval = 6.56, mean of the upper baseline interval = 6.71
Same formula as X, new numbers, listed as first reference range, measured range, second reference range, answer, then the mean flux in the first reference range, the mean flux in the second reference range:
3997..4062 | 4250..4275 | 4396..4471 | 1.1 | 6.98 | 6.68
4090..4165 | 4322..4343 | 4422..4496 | -1.8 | 6.6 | 6.69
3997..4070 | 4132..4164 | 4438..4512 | 1.3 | 6.99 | 6.68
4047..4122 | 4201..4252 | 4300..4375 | 2.8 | 6.79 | 7.05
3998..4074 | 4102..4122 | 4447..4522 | 0.9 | 6.98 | 6.67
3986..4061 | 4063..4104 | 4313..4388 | 1.1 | 7.02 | 7.09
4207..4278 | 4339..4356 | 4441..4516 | -1.4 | 6.57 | 6.69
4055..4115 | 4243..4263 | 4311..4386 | 1.7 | 6.8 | 7.11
